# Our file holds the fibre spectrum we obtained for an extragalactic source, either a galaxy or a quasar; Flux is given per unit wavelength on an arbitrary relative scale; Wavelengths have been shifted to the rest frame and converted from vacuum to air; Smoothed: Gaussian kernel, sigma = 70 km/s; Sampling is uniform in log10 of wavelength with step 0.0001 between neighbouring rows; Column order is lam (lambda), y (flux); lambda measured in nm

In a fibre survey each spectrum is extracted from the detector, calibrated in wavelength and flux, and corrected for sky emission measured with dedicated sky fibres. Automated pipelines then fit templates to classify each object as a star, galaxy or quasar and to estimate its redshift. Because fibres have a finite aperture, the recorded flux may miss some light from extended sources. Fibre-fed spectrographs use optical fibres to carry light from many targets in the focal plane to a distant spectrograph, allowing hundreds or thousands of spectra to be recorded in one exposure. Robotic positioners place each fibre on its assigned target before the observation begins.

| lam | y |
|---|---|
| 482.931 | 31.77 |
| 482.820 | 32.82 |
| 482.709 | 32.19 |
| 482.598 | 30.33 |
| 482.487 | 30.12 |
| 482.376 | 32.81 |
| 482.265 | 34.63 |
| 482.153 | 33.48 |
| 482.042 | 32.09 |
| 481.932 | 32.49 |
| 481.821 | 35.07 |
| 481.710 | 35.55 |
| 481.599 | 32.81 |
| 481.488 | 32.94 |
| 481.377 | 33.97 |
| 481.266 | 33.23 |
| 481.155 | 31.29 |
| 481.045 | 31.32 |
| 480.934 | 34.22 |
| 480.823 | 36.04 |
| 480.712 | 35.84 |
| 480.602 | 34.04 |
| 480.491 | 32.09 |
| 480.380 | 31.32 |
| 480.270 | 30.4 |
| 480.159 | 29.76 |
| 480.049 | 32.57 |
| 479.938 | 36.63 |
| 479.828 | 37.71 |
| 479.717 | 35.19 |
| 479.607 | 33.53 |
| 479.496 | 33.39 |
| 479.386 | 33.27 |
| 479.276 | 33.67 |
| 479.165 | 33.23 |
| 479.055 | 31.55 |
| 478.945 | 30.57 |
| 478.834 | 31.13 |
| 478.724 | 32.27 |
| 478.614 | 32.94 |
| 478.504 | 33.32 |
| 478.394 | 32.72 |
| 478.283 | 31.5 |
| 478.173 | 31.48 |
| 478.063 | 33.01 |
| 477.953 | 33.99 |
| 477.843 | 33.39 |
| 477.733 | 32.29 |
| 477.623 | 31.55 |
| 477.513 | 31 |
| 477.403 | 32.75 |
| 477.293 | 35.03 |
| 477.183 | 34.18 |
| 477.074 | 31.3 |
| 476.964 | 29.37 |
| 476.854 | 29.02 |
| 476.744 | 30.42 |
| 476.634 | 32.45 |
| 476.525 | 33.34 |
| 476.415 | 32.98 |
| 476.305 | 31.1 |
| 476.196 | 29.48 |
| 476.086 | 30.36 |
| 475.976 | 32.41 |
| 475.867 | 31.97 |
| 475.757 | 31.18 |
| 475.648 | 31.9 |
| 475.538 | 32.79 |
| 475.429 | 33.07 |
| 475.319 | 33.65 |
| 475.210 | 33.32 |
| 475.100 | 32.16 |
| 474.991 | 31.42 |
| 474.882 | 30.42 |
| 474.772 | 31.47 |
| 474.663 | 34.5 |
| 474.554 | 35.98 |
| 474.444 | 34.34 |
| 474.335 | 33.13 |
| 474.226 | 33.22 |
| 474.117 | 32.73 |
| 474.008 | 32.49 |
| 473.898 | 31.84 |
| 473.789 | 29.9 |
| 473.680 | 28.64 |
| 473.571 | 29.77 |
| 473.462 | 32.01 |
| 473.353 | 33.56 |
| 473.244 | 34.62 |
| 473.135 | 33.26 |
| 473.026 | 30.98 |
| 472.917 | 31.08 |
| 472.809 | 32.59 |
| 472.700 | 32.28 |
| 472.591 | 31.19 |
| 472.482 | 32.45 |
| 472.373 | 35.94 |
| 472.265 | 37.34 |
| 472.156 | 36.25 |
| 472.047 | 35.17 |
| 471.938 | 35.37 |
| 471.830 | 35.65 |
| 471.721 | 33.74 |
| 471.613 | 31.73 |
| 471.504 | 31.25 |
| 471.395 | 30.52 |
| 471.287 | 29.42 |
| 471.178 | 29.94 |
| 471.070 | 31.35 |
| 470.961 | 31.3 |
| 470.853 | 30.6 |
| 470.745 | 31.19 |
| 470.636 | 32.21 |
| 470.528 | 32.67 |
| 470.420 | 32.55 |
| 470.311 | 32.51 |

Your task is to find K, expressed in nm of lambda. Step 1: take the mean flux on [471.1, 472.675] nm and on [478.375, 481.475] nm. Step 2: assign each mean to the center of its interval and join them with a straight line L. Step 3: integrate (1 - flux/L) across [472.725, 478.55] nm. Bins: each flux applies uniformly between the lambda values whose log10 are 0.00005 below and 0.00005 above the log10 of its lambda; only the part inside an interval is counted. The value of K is 0.17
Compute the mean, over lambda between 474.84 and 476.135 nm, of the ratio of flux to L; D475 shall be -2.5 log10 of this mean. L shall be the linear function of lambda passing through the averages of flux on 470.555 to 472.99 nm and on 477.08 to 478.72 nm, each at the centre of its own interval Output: 0.02 mag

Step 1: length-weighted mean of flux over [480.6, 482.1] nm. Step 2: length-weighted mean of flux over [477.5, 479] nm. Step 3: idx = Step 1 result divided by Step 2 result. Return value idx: 1.0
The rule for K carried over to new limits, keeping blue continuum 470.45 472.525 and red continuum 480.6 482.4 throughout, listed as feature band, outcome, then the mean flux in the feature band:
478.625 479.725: 0.03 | 32.7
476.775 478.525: 0.06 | 32.2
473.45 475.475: 0.05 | 32.3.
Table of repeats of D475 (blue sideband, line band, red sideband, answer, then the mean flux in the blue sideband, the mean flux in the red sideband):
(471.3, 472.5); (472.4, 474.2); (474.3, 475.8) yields 0.052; 34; 32.8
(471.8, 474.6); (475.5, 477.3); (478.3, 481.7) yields 0.050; 33.1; 33.1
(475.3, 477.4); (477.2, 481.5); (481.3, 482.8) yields -0.018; 31.9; 33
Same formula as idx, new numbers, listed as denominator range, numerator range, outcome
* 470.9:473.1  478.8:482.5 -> 1.01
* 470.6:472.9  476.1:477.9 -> 0.97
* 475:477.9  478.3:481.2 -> 1.03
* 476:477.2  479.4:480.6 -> 1.07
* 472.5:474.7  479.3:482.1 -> 1.03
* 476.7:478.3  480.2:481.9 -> 1.04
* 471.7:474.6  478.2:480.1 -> 1.00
